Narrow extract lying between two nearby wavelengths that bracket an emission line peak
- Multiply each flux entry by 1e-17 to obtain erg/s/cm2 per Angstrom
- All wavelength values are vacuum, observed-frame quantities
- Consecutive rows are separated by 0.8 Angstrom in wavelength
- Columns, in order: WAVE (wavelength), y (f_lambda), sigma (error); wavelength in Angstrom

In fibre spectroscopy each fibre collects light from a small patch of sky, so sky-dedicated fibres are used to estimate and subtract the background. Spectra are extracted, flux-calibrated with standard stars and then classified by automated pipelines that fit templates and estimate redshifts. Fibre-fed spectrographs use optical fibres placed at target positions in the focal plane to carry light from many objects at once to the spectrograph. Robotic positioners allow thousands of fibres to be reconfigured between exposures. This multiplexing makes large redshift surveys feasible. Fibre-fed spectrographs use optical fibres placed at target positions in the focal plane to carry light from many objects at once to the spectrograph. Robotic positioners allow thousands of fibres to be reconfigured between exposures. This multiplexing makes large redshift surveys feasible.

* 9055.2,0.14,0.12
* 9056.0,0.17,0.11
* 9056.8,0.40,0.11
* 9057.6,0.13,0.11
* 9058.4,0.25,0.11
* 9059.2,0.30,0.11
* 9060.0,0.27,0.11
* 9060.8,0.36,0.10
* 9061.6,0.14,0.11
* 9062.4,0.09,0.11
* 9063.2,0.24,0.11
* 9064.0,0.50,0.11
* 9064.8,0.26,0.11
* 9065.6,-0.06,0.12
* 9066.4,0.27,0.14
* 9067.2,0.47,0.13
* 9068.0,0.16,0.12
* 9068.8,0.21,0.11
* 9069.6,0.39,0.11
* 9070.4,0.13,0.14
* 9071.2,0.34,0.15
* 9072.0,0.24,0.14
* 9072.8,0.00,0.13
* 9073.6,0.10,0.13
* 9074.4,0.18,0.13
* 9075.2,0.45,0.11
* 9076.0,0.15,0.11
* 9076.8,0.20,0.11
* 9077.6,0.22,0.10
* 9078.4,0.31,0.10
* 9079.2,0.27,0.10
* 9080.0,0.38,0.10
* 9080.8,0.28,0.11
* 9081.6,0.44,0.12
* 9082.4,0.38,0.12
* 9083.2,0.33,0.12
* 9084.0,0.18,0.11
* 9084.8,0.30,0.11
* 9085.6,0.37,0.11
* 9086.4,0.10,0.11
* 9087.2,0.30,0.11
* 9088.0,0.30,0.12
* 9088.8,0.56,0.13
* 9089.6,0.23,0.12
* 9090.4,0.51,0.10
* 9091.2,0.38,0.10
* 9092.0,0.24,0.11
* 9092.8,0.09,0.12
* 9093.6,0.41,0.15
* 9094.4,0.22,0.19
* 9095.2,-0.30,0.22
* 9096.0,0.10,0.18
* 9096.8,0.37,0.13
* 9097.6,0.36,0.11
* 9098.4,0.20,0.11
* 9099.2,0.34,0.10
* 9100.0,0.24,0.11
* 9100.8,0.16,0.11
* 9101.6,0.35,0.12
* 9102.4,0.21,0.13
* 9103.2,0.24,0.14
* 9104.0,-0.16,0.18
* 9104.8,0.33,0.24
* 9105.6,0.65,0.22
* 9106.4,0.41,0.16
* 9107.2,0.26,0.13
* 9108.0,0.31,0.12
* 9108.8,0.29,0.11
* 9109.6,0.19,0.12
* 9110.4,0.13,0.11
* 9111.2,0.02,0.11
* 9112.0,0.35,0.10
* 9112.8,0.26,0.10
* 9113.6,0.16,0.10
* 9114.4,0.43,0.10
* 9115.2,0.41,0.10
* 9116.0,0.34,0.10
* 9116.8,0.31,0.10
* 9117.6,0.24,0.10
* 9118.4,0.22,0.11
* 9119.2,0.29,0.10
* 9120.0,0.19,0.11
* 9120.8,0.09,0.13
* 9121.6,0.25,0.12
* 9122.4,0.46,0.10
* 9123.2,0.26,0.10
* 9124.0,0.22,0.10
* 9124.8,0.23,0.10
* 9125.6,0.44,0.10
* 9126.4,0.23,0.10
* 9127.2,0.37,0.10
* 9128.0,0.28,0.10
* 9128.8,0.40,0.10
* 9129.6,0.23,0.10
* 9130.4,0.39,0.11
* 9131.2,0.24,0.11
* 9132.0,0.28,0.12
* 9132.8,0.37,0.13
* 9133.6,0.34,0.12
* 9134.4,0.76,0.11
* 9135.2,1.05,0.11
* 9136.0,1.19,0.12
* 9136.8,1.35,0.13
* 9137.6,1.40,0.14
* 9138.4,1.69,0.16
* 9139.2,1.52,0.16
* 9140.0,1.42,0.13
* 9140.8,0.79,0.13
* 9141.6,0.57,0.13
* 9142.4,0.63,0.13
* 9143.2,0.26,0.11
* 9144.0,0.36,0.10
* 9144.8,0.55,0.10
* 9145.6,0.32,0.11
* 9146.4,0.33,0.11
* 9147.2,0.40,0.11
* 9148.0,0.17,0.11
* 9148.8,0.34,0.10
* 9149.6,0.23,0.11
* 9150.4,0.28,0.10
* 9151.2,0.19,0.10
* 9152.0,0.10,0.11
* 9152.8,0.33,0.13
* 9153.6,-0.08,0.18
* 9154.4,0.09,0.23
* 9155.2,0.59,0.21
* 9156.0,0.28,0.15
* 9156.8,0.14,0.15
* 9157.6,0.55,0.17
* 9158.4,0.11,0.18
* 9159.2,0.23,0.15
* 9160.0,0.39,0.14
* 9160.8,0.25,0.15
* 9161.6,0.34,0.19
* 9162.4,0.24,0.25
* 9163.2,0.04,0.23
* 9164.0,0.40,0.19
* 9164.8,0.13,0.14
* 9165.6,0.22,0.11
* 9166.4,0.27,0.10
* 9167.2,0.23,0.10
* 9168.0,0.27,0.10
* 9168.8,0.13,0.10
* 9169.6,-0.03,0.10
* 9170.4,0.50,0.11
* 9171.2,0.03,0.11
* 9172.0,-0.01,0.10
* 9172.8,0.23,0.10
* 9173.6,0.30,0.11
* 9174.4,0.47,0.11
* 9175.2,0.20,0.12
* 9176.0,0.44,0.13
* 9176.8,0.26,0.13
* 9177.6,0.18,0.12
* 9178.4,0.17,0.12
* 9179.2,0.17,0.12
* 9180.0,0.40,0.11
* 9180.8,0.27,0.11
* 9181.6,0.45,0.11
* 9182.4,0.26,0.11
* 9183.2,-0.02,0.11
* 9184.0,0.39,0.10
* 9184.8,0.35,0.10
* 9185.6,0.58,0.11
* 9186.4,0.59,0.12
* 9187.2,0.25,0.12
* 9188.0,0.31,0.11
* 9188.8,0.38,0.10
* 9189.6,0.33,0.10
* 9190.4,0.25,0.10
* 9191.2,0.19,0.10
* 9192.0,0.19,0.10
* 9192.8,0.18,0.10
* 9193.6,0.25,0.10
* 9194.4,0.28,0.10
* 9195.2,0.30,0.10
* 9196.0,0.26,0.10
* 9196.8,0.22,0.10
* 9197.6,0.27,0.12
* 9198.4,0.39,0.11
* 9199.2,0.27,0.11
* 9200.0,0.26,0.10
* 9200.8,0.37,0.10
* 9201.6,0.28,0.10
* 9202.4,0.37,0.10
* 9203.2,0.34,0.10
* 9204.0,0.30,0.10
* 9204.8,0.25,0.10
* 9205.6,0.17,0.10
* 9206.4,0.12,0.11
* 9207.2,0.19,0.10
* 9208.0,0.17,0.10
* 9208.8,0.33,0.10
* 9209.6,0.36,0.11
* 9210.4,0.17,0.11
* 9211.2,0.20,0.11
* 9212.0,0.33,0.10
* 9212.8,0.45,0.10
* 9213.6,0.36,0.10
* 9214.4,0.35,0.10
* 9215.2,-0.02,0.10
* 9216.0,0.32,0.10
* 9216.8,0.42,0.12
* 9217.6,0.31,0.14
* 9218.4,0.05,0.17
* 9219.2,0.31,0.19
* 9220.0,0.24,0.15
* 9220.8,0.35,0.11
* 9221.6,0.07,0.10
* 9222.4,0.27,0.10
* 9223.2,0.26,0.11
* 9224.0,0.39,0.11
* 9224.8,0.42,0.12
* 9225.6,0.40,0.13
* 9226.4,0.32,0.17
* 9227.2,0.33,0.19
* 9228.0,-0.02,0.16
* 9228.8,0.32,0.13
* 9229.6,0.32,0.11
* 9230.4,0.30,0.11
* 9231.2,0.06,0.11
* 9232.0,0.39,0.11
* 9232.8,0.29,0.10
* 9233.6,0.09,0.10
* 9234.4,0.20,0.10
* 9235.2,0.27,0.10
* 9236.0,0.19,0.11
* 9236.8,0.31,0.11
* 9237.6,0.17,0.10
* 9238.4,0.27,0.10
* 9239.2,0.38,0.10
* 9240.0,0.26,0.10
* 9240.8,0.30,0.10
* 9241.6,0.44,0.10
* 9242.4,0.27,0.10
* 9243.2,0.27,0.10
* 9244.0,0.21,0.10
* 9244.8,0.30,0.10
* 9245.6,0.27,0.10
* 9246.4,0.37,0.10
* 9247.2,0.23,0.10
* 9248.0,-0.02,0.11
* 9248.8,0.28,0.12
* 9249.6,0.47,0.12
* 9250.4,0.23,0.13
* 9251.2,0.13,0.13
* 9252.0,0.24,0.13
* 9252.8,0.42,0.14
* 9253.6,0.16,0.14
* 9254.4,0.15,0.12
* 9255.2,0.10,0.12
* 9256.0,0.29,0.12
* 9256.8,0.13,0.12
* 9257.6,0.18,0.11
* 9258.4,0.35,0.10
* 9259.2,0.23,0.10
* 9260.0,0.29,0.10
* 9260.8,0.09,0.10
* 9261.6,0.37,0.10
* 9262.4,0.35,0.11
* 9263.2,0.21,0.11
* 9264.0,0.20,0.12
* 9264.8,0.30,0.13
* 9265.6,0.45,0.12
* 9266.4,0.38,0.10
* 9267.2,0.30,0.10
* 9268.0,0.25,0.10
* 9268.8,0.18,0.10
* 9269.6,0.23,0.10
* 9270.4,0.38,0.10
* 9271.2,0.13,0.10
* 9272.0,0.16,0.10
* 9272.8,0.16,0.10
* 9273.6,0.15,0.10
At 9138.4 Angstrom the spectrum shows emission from Hgamma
